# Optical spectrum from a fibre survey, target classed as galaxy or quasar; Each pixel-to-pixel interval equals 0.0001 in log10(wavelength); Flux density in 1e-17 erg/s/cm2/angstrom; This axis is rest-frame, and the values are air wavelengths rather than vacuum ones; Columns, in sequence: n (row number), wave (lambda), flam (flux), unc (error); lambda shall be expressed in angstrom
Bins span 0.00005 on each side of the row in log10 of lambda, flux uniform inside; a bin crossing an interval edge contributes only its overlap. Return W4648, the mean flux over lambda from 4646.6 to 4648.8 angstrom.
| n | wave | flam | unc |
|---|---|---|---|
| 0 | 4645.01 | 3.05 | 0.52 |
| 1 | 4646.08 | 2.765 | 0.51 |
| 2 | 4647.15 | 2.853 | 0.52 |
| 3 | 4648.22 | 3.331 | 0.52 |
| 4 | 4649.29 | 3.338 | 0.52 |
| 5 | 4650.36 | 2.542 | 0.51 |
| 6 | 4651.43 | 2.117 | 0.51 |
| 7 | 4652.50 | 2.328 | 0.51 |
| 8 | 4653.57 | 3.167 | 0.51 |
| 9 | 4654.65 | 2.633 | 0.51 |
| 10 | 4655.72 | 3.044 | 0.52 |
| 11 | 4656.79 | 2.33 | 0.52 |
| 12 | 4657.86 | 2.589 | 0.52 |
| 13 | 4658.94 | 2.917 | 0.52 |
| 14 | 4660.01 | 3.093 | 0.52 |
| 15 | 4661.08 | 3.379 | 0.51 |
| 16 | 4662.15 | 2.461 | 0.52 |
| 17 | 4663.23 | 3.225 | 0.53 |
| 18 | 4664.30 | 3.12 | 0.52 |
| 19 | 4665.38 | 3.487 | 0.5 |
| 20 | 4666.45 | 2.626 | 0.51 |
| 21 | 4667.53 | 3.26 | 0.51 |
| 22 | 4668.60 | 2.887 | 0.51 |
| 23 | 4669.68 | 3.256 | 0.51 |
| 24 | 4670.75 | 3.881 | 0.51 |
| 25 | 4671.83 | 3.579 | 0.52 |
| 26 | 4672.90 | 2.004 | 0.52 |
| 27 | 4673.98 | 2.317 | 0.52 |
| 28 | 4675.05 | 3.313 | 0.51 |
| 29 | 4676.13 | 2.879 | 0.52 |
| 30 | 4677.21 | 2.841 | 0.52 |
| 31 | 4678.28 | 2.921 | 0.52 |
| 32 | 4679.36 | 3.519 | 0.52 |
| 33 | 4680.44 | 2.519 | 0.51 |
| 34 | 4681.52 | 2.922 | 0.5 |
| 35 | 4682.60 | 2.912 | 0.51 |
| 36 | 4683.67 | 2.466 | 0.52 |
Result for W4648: 3.1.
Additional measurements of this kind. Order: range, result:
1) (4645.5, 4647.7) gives 2.82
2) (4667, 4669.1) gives 3.08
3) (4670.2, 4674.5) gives 2.95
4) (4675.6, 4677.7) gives 2.86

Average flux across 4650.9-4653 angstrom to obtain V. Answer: 2.22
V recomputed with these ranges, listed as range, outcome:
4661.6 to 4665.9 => 3.07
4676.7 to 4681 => 2.95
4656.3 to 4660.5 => 2.73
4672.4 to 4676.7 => 2.63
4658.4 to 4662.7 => 2.96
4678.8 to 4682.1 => 2.98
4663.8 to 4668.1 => 3.12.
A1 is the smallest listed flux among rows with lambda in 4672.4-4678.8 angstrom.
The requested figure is 2.004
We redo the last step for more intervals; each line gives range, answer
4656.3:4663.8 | 2.33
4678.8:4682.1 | 2.519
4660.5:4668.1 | 2.461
